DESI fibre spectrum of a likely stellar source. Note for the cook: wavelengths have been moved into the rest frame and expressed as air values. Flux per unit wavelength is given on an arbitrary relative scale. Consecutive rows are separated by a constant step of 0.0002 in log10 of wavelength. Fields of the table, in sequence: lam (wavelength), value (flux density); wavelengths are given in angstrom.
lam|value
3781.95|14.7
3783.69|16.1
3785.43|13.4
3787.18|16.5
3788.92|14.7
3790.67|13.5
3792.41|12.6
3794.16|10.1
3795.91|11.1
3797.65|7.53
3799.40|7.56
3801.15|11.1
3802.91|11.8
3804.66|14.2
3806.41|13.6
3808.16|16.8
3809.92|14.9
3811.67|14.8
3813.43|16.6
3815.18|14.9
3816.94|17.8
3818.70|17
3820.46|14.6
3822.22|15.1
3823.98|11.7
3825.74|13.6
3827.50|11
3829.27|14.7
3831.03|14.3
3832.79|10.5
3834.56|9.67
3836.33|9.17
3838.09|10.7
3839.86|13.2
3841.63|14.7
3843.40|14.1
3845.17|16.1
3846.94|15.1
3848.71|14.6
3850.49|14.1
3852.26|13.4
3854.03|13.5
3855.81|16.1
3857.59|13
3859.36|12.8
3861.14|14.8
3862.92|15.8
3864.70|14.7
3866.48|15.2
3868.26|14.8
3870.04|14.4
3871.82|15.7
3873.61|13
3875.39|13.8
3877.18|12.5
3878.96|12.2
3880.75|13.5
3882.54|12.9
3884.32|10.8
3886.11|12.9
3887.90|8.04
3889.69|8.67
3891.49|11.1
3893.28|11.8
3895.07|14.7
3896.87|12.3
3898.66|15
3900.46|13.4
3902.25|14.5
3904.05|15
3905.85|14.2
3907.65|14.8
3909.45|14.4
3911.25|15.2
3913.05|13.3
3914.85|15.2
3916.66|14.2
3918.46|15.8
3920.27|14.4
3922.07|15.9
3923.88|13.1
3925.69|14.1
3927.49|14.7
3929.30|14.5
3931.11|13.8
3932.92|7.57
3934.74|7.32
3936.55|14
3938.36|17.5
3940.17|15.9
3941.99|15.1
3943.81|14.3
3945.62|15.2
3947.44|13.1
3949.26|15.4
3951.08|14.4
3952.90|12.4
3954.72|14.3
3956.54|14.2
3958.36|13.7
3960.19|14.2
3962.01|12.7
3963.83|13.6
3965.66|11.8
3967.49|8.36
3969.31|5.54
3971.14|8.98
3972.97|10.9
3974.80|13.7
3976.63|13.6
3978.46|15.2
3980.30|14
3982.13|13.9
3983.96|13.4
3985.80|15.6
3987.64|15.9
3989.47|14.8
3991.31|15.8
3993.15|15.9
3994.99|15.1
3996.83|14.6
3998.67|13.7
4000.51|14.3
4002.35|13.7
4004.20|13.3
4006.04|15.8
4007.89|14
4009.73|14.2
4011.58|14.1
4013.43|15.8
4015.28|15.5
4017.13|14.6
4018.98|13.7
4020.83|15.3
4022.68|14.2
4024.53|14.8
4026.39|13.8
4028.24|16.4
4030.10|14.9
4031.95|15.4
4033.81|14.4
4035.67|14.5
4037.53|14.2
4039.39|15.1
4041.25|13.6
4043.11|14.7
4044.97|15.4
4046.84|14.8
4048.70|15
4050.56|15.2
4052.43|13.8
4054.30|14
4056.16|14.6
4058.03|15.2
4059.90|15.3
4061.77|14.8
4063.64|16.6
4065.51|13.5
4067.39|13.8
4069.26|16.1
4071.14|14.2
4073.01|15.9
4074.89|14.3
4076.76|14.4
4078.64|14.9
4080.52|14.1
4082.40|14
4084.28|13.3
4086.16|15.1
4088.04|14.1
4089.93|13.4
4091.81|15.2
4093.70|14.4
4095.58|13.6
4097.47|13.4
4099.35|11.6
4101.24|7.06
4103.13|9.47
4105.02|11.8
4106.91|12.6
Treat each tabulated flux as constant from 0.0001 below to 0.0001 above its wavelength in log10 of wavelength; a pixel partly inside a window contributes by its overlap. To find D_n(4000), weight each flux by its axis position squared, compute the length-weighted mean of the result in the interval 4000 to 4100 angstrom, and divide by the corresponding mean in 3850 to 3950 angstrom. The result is 1.1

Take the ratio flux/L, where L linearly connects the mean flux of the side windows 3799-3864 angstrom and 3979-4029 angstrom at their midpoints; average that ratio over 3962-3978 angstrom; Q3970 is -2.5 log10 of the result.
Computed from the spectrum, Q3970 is 0.29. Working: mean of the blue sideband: 13.8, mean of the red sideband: 14.7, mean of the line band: 11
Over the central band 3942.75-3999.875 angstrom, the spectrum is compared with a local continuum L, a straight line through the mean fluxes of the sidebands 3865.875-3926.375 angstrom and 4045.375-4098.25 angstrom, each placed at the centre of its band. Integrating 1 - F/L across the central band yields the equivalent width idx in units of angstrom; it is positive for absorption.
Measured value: 1.93 angstrom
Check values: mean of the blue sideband 13.5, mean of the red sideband 14.5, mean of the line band 13.5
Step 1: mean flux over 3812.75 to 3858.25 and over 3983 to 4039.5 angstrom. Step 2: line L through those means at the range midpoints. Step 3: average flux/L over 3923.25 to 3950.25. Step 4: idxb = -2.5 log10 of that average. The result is 0.048 mag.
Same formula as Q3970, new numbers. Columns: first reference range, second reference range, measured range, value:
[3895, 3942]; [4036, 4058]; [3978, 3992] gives -0.034 mag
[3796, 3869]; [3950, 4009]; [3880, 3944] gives 0.009 mag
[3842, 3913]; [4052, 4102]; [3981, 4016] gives -0.057 mag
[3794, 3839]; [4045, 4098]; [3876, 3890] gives 0.152 mag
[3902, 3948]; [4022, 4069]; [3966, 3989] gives 0.157 mag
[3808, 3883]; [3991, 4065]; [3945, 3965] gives 0.042 mag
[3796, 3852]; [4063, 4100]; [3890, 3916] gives -0.011 mag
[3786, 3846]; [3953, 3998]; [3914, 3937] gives -0.010 mag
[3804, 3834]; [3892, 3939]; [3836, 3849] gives 0.053 mag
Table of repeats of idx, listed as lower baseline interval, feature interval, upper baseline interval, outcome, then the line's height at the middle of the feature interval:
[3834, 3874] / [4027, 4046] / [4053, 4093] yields -0.5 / 14.5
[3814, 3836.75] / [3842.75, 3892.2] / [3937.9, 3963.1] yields 1.1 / 13.8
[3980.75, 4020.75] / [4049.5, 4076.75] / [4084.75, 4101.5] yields -2.0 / 13.8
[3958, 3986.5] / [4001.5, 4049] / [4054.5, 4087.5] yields -3.6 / 13.6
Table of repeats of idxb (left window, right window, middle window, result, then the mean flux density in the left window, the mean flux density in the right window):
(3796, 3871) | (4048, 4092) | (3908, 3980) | 0.06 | 13.6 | 14.6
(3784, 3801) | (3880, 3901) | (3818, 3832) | -0.16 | 12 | 12.1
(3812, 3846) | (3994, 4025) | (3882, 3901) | 0.17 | 13.7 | 14.5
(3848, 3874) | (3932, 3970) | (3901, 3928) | -0.08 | 14.4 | 12.9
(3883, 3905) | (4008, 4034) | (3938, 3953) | -0.12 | 12.4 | 14.8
